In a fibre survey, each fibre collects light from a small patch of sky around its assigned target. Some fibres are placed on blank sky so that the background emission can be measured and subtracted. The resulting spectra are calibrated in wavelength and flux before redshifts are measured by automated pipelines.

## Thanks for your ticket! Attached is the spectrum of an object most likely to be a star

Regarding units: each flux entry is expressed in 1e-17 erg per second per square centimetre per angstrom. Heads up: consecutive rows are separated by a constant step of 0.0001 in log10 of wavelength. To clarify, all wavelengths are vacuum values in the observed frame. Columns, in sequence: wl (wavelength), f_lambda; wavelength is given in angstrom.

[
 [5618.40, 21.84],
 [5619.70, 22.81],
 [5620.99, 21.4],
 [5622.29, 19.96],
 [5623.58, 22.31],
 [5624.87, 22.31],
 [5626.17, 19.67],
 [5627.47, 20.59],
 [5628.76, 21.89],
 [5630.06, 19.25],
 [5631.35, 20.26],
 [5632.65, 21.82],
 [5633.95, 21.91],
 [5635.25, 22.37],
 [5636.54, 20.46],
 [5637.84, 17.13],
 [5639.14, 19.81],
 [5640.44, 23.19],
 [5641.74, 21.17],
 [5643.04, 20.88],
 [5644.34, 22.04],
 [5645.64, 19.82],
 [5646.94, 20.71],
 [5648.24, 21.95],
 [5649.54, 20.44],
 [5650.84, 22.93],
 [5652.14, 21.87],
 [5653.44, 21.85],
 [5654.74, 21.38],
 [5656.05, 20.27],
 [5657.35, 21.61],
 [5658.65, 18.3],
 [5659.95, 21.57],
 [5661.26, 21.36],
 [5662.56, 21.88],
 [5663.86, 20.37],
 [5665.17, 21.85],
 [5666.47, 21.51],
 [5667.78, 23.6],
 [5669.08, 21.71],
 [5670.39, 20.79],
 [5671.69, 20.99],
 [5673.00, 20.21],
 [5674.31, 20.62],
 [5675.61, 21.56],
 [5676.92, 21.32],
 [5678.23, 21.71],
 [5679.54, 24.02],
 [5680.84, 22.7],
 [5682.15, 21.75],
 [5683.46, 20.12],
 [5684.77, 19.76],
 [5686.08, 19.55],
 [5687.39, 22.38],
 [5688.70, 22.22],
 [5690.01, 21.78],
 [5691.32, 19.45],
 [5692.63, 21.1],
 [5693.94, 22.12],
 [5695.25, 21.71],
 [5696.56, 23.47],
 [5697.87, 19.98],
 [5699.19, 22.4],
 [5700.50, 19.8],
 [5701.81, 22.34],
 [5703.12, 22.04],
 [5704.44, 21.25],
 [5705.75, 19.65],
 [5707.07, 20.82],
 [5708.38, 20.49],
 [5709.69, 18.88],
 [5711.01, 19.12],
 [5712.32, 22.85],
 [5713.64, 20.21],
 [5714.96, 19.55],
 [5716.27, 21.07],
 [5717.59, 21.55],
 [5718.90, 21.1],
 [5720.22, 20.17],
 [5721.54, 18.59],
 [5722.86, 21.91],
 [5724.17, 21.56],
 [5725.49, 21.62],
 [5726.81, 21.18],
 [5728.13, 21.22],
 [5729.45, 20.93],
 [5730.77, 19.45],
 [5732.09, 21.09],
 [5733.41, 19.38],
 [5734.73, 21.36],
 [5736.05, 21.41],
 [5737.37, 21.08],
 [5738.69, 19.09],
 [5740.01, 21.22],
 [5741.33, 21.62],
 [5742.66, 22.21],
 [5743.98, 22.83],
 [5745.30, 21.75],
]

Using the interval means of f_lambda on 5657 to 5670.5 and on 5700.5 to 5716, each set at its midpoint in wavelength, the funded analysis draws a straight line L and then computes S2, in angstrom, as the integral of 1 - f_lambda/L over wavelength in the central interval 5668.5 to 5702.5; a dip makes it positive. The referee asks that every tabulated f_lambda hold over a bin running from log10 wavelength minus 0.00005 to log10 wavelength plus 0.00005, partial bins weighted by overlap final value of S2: -0.6 angstrom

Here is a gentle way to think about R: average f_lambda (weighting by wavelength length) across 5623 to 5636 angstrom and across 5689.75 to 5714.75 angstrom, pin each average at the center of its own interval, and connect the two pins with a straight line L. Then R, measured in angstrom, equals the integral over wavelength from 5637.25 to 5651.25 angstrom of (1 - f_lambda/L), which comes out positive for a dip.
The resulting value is 0.2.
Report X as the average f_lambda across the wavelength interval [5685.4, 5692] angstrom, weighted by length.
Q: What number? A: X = 21.1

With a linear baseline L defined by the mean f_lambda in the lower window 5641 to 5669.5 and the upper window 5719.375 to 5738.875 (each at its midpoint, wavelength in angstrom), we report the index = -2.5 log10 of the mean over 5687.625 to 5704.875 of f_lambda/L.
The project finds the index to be -0.03 mag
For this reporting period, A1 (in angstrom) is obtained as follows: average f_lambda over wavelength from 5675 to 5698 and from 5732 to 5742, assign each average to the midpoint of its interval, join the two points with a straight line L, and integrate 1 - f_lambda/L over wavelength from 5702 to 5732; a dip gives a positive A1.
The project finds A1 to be 0.5 angstrom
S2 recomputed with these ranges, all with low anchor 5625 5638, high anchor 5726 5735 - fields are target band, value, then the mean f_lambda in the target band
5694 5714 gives -0.4 angstrom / 21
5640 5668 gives -0.9 angstrom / 21.3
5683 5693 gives -0.1 angstrom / 20.8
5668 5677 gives -0.2 angstrom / 21.1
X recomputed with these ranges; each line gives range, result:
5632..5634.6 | 21.8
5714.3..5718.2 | 20.7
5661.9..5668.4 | 21.8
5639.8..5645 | 21.8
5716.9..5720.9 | 20.9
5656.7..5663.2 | 21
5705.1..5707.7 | 20.2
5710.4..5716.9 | 20.6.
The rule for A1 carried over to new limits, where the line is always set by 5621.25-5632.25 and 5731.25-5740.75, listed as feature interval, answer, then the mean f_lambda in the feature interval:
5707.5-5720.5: 0.1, 20.5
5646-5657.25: -0.3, 21.4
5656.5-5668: -0.3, 21.2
